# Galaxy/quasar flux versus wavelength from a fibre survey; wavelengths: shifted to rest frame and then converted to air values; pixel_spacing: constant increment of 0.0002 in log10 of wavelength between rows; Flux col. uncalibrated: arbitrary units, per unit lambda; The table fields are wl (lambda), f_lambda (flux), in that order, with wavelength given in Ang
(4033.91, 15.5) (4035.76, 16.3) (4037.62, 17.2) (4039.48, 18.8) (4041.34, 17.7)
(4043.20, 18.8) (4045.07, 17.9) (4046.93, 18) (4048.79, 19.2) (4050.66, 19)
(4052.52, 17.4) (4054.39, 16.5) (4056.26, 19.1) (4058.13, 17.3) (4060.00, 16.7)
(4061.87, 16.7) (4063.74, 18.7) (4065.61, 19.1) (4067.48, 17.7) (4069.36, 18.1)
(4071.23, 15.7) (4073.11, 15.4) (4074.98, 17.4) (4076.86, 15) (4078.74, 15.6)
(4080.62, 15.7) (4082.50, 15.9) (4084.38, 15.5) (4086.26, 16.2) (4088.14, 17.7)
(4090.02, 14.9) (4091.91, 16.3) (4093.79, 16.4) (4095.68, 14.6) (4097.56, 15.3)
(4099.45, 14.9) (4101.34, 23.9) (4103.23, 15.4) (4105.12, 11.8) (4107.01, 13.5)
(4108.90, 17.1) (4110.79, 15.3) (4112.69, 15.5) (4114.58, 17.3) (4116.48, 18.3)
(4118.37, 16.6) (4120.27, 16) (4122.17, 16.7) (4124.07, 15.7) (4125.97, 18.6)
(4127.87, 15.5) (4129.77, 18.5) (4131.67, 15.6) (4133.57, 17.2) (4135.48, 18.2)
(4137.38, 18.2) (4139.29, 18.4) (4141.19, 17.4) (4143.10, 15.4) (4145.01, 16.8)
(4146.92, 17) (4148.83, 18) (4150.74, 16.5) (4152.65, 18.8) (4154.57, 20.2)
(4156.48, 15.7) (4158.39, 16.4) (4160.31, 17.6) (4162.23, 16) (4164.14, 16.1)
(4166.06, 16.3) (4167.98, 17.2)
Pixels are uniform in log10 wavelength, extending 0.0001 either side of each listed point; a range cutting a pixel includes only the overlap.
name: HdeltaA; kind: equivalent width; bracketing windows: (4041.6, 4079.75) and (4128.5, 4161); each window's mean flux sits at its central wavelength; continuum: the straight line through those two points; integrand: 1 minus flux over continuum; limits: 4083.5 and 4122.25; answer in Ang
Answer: 2.9 Ang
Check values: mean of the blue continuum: 17.5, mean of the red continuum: 17.4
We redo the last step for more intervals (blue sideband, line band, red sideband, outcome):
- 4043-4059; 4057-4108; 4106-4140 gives 3.4 Ang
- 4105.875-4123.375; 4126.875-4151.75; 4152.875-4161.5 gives -0.2 Ang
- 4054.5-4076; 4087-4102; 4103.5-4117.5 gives -0.4 Ang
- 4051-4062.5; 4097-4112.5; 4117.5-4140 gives 1.2 Ang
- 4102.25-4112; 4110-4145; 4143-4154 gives -2.1 Ang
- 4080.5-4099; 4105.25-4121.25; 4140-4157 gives 0.5 Ang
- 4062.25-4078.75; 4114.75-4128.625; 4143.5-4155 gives 0.5 Ang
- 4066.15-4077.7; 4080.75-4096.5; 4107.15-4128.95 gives 0.6 Ang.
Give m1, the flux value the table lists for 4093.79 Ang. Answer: 16.4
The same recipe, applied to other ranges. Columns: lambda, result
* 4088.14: 17.7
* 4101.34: 23.9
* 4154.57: 20.2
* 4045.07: 17.9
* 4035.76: 16.3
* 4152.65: 18.8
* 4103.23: 15.4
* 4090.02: 14.9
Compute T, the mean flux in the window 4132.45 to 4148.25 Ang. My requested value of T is 17.3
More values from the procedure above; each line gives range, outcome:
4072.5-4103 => 16.3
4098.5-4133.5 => 16.5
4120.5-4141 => 17.2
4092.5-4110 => 15.9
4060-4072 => 17.6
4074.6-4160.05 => 16.6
